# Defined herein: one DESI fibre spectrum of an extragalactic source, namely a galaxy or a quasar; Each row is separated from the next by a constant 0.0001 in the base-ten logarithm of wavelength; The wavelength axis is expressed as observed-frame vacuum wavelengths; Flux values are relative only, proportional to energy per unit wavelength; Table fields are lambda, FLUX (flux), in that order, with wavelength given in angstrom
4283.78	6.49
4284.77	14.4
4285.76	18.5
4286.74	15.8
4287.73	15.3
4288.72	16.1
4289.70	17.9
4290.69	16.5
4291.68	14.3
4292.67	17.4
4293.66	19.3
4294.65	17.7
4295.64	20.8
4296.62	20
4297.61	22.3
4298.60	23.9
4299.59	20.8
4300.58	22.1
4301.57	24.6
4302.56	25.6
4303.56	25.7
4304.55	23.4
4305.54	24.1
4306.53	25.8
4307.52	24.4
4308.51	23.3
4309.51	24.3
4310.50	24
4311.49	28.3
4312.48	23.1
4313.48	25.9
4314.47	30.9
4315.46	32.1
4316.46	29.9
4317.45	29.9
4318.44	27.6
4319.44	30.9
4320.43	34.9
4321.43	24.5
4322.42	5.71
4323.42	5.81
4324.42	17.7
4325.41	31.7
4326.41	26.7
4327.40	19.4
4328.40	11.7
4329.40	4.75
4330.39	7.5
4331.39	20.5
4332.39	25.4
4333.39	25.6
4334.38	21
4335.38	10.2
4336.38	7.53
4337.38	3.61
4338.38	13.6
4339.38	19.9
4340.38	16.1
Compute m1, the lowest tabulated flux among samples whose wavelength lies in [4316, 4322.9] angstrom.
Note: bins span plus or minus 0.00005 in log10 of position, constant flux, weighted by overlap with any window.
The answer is 5.71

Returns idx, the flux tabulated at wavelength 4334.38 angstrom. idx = 21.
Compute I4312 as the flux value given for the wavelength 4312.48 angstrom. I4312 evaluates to 23.1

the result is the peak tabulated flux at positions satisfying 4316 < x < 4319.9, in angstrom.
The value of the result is 30.9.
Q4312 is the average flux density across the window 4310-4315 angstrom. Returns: 26.5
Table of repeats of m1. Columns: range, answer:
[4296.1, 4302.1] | 20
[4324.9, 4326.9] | 26.7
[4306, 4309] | 23.3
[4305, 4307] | 24.1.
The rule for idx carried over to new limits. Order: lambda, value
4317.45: 29.9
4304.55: 23.4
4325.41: 31.7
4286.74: 15.8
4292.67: 17.4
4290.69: 16.5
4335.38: 10.2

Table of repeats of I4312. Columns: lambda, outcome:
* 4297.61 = 22.3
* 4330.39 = 7.5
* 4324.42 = 17.7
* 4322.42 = 5.71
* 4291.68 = 14.3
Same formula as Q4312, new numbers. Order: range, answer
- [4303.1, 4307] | 24.8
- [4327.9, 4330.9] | 8.02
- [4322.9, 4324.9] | 11.6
